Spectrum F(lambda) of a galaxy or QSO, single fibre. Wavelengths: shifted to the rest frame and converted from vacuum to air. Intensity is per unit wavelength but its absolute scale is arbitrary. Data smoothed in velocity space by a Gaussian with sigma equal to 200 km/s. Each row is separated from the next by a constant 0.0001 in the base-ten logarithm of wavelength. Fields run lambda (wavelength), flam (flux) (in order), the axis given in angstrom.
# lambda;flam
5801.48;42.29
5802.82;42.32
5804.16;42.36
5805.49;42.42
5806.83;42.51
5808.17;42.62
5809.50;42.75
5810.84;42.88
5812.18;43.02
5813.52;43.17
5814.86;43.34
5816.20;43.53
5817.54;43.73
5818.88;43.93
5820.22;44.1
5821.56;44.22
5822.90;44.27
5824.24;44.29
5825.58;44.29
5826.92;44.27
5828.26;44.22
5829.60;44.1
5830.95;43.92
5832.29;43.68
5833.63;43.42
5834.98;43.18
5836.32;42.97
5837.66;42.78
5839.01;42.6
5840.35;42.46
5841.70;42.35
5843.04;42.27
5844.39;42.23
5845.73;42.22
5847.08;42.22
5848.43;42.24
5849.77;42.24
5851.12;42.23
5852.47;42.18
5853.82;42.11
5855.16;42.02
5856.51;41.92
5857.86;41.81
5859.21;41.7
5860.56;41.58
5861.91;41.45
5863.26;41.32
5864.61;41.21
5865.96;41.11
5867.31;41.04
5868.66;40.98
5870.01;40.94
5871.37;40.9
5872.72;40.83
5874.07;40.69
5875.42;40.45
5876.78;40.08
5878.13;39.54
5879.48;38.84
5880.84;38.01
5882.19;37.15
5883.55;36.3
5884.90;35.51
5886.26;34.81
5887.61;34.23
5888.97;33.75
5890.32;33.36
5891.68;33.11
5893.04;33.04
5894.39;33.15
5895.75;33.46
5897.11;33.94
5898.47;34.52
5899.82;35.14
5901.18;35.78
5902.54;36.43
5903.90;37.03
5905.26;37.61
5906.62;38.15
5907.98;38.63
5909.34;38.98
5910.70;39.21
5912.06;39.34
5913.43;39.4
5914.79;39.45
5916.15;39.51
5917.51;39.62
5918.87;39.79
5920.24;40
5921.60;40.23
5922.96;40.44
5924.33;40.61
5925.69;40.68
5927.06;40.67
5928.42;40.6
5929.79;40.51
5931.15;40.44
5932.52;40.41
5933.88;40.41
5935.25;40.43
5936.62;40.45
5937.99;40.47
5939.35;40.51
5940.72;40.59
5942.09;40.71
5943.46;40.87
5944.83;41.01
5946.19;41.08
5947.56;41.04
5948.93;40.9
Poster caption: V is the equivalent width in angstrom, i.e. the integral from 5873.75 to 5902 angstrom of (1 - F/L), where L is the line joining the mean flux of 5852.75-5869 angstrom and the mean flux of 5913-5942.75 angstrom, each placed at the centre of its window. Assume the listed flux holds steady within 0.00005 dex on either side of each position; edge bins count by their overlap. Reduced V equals 3.6 angstrom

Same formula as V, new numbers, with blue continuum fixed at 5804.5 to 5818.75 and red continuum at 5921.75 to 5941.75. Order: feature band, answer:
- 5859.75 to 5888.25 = 1.6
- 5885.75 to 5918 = 3.8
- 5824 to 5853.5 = -0.4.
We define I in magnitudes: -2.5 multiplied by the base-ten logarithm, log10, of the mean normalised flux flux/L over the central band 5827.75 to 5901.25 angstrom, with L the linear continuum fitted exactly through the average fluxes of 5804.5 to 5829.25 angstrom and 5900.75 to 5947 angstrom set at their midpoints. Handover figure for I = 0.06 mag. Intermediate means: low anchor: 43.5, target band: 39.8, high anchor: 39.7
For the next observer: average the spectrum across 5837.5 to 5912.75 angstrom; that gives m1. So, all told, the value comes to 39.1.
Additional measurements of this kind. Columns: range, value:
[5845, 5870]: 41.7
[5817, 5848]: 43.4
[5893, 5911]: 36.1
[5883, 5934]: 37.6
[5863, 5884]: 40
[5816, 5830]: 44.1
